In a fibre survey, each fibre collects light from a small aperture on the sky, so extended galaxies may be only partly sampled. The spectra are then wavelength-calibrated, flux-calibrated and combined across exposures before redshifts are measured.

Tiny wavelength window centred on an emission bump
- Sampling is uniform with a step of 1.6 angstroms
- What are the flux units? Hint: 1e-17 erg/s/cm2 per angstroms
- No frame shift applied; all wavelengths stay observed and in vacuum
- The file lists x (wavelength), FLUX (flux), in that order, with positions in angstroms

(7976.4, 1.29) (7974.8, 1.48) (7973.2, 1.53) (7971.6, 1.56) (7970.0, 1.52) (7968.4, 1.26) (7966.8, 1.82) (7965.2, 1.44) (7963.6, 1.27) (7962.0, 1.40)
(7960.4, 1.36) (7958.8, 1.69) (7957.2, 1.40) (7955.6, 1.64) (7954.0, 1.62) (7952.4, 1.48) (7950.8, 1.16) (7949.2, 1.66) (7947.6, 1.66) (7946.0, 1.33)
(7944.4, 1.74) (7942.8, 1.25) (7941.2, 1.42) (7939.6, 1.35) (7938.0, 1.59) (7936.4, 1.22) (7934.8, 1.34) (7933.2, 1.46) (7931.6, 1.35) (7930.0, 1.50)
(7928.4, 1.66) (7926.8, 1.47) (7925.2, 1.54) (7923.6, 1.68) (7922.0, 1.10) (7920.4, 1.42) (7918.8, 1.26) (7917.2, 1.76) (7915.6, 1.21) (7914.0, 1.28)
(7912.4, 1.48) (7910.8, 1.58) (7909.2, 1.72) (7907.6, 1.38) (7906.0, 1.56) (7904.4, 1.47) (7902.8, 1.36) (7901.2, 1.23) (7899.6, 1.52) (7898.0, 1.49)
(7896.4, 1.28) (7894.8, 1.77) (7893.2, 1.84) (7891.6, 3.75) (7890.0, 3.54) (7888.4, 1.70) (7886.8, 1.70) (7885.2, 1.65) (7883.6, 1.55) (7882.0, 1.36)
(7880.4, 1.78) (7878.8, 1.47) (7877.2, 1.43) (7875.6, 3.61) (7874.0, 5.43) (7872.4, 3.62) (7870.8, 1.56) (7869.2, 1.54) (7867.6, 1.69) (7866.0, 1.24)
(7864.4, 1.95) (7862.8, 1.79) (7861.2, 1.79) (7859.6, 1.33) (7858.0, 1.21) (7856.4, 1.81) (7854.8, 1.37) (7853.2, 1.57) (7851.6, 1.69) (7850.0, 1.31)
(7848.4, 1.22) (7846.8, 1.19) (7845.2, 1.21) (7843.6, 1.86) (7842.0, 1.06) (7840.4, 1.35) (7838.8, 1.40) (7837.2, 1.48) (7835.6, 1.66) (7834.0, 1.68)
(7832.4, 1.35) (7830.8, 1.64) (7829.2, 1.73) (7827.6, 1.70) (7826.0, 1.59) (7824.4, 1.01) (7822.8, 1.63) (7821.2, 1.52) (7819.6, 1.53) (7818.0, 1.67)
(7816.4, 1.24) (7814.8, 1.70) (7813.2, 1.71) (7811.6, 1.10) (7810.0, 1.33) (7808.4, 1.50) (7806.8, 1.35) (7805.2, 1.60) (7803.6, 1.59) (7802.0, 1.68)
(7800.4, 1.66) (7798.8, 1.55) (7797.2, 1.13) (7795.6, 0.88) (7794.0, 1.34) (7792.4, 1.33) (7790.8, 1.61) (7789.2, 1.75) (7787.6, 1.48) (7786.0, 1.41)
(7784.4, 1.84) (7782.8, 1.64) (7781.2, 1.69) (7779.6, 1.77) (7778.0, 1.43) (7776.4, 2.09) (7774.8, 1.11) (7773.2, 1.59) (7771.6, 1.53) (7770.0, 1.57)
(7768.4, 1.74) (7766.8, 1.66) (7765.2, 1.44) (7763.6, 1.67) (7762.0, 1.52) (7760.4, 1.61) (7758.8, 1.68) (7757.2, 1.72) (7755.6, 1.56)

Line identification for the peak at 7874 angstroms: [S II] 6716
